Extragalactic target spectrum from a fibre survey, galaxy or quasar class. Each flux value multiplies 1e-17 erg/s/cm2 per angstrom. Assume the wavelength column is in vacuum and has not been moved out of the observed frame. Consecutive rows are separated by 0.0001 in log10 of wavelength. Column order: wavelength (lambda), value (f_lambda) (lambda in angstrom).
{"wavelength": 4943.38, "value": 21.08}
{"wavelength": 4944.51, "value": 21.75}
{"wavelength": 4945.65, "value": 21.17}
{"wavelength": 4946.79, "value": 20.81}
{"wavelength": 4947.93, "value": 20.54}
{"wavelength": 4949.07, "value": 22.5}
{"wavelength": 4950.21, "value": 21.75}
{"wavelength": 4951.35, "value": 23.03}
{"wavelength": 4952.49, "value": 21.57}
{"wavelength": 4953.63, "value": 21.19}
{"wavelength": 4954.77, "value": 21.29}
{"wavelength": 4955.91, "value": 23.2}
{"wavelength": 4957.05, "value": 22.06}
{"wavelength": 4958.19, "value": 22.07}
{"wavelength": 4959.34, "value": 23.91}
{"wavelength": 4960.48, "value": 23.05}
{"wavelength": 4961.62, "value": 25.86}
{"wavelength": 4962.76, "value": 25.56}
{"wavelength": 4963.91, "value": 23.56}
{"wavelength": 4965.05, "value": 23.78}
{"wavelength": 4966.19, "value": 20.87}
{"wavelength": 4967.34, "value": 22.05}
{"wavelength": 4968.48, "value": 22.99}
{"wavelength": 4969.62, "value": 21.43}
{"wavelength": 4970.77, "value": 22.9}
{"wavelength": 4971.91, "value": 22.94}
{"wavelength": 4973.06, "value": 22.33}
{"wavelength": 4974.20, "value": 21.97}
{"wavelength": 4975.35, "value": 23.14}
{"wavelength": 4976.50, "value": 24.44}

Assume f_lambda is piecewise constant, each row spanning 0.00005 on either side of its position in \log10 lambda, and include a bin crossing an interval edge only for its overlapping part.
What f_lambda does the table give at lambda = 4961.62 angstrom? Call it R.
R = 25.86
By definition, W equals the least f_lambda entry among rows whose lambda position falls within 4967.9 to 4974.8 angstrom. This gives 21.43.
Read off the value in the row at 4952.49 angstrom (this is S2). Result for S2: 21.57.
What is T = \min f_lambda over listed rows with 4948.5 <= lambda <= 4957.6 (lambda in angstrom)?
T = 21.19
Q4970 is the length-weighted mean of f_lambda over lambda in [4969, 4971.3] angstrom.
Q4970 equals 22.2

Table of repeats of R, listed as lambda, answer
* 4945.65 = 21.17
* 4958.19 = 22.07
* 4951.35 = 23.03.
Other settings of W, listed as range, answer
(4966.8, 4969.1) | 22.05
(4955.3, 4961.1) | 22.06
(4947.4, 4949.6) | 20.54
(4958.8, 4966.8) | 20.87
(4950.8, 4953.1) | 21.57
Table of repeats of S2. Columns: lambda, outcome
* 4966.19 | 20.87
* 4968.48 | 22.99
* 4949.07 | 22.5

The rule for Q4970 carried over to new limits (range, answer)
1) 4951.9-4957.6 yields 21.9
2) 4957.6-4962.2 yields 23.7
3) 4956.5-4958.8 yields 22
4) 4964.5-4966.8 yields 22.3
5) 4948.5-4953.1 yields 22.2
